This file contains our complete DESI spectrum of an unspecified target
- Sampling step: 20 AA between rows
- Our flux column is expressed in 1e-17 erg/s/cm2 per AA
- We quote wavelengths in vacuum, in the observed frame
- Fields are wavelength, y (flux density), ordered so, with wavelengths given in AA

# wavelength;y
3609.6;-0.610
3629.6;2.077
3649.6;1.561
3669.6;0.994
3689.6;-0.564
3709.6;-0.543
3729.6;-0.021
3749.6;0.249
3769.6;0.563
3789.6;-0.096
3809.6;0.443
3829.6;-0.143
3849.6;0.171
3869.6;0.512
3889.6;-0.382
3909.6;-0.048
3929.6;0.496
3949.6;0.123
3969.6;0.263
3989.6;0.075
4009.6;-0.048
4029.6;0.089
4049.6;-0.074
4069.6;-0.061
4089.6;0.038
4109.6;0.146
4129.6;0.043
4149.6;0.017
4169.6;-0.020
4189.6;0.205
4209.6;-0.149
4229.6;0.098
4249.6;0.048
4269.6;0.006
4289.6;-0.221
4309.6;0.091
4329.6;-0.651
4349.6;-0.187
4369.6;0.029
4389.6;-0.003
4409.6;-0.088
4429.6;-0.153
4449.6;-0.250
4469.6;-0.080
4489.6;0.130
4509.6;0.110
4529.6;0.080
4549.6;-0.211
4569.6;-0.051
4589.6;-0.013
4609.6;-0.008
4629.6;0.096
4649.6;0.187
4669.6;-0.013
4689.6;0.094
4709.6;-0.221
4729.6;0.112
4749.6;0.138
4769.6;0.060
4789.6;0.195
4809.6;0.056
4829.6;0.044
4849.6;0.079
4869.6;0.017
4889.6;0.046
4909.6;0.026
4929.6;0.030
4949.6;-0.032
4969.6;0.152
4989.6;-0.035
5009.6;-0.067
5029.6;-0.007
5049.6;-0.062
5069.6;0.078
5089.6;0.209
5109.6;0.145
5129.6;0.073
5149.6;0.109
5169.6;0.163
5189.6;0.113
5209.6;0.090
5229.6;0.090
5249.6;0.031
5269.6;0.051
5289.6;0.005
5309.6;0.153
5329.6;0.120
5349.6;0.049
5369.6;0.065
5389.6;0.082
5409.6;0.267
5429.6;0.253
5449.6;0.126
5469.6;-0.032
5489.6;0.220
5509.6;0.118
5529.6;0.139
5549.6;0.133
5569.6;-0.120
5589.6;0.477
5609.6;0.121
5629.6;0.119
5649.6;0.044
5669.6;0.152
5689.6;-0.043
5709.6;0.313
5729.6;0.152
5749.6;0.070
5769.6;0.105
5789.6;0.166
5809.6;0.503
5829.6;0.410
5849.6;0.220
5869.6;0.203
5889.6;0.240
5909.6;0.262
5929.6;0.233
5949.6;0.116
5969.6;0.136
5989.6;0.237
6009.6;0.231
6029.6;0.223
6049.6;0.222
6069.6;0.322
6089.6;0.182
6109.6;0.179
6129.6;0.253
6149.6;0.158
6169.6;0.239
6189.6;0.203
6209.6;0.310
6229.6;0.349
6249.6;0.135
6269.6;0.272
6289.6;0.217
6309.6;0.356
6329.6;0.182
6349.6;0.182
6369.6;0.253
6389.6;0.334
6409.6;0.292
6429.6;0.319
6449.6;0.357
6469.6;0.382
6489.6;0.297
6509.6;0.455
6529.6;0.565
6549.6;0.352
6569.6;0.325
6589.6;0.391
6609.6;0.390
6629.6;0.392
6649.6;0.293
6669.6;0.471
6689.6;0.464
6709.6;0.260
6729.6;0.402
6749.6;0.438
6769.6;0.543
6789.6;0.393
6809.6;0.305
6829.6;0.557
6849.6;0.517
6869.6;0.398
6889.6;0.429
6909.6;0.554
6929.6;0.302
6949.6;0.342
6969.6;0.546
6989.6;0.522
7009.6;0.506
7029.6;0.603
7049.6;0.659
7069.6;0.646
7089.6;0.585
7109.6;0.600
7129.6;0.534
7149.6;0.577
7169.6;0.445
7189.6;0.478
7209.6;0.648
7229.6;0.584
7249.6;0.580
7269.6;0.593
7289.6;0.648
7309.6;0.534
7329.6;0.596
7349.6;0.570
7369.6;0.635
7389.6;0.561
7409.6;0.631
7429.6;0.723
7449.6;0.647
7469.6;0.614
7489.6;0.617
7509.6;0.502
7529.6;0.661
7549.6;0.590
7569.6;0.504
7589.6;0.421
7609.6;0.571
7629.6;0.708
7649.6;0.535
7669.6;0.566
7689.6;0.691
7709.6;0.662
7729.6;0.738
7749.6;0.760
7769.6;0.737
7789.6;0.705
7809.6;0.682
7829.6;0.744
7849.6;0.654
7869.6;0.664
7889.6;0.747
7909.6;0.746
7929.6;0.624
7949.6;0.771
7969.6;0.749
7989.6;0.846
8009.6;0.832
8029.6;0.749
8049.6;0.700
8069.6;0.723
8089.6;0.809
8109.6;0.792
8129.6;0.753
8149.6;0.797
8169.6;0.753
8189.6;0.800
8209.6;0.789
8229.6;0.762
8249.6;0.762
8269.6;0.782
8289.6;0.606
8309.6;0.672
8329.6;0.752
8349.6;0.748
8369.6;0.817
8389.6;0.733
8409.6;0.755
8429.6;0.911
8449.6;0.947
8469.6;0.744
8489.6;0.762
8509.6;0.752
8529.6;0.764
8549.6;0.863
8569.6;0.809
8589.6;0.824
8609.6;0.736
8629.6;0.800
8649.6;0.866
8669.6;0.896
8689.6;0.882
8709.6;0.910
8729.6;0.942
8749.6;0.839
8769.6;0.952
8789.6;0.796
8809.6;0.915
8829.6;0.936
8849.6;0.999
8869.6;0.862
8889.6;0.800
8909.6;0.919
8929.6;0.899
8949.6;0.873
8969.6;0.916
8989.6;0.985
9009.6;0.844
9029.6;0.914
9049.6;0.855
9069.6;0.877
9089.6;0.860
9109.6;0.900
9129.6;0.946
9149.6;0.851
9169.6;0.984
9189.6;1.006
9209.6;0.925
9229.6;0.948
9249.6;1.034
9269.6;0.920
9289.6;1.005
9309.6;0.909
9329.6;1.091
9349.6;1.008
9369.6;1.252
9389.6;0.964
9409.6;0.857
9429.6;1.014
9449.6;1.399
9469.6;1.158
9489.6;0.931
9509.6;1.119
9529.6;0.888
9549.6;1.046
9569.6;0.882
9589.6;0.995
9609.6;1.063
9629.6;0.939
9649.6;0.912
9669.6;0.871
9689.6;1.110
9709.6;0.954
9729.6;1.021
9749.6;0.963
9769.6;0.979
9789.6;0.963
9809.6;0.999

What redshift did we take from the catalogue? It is 0.75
